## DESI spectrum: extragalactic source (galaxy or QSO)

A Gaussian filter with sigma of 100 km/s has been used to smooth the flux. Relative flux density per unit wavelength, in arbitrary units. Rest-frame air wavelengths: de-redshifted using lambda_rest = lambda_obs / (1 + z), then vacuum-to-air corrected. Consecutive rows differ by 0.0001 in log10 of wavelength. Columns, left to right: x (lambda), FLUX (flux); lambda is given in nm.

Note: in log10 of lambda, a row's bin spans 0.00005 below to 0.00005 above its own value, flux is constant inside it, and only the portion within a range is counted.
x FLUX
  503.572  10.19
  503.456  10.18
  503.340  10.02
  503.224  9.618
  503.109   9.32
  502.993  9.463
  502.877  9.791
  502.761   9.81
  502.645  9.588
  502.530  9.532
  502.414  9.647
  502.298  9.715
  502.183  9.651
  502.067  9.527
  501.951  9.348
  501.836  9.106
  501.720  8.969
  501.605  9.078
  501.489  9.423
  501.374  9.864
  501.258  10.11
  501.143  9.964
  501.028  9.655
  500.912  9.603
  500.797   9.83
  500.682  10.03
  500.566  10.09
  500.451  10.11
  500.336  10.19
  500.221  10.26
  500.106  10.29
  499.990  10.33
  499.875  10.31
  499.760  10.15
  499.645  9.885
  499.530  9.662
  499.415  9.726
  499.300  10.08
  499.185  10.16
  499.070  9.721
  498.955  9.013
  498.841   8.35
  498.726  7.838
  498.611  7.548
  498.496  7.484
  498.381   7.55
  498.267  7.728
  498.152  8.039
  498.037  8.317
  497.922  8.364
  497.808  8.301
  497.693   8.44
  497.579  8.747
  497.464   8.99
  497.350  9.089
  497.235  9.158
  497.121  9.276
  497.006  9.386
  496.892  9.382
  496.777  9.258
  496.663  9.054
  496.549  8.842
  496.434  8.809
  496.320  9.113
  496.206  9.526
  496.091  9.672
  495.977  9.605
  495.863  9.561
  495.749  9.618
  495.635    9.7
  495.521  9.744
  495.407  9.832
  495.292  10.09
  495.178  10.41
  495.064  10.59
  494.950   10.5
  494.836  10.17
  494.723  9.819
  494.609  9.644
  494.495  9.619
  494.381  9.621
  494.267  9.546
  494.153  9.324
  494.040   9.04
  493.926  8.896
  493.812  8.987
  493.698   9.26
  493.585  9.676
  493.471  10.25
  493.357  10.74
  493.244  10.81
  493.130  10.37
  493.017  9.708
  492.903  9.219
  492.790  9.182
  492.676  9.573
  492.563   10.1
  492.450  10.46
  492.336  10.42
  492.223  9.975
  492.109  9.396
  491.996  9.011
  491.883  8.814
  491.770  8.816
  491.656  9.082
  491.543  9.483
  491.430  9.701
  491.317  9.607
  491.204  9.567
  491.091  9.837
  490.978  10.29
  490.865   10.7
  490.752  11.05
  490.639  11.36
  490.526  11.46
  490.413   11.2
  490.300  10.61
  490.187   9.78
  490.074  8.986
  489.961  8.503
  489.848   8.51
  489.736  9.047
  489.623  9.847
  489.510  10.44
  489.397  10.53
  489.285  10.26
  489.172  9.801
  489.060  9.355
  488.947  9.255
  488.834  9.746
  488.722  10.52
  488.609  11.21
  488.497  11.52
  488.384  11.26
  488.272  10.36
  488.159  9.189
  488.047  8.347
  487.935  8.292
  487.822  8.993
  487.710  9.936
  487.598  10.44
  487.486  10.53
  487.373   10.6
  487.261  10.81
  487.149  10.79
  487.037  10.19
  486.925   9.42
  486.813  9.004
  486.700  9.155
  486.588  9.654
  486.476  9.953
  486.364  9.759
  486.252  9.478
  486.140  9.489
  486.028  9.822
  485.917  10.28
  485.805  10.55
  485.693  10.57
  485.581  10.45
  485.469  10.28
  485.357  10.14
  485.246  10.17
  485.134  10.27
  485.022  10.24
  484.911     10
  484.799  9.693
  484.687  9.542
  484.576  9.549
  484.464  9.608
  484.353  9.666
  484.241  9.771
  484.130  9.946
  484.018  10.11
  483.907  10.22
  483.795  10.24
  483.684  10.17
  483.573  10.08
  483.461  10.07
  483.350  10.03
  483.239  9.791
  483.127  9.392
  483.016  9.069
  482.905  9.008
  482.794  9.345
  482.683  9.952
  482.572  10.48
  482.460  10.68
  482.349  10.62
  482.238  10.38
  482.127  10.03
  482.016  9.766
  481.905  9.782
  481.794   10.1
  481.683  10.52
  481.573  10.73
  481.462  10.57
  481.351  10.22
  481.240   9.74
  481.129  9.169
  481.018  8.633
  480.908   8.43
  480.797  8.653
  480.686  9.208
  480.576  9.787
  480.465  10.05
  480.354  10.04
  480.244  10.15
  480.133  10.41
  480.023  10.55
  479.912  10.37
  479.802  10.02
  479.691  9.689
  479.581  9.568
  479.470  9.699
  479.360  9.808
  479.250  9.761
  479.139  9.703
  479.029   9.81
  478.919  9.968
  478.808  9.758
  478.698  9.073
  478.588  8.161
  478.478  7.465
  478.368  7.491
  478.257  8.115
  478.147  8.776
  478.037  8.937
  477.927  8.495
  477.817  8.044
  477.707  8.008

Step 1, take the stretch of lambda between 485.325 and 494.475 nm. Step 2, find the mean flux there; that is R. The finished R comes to 9.88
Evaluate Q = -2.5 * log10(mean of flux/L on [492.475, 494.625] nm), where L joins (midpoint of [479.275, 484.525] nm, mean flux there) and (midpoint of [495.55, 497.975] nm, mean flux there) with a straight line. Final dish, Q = -0.042 mag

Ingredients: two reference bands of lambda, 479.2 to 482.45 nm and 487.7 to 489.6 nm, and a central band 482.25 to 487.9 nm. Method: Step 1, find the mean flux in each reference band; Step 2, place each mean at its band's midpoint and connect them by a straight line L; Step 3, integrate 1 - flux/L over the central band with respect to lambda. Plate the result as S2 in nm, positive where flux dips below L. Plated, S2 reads -0.02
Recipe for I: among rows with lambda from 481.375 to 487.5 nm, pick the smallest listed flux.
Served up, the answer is 9.004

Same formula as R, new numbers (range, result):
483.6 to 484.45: 10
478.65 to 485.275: 9.86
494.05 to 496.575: 9.7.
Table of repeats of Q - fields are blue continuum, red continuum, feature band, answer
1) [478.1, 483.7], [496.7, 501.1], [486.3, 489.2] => -0.05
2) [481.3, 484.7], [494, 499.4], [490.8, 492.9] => -0.02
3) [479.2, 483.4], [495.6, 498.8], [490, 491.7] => -0.11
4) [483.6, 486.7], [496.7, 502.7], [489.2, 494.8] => -0.02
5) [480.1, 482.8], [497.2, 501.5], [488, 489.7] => -0.05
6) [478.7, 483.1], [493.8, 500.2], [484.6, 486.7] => -0.03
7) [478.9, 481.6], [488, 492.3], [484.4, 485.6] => -0.02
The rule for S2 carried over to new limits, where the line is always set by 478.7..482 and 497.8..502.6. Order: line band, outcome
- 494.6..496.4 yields -0.07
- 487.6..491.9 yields -0.13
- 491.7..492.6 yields -0.01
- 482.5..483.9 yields -0.01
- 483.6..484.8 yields -0.02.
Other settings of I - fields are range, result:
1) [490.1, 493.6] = 8.814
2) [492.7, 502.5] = 7.484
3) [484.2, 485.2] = 9.542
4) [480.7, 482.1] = 8.43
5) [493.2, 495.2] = 8.896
